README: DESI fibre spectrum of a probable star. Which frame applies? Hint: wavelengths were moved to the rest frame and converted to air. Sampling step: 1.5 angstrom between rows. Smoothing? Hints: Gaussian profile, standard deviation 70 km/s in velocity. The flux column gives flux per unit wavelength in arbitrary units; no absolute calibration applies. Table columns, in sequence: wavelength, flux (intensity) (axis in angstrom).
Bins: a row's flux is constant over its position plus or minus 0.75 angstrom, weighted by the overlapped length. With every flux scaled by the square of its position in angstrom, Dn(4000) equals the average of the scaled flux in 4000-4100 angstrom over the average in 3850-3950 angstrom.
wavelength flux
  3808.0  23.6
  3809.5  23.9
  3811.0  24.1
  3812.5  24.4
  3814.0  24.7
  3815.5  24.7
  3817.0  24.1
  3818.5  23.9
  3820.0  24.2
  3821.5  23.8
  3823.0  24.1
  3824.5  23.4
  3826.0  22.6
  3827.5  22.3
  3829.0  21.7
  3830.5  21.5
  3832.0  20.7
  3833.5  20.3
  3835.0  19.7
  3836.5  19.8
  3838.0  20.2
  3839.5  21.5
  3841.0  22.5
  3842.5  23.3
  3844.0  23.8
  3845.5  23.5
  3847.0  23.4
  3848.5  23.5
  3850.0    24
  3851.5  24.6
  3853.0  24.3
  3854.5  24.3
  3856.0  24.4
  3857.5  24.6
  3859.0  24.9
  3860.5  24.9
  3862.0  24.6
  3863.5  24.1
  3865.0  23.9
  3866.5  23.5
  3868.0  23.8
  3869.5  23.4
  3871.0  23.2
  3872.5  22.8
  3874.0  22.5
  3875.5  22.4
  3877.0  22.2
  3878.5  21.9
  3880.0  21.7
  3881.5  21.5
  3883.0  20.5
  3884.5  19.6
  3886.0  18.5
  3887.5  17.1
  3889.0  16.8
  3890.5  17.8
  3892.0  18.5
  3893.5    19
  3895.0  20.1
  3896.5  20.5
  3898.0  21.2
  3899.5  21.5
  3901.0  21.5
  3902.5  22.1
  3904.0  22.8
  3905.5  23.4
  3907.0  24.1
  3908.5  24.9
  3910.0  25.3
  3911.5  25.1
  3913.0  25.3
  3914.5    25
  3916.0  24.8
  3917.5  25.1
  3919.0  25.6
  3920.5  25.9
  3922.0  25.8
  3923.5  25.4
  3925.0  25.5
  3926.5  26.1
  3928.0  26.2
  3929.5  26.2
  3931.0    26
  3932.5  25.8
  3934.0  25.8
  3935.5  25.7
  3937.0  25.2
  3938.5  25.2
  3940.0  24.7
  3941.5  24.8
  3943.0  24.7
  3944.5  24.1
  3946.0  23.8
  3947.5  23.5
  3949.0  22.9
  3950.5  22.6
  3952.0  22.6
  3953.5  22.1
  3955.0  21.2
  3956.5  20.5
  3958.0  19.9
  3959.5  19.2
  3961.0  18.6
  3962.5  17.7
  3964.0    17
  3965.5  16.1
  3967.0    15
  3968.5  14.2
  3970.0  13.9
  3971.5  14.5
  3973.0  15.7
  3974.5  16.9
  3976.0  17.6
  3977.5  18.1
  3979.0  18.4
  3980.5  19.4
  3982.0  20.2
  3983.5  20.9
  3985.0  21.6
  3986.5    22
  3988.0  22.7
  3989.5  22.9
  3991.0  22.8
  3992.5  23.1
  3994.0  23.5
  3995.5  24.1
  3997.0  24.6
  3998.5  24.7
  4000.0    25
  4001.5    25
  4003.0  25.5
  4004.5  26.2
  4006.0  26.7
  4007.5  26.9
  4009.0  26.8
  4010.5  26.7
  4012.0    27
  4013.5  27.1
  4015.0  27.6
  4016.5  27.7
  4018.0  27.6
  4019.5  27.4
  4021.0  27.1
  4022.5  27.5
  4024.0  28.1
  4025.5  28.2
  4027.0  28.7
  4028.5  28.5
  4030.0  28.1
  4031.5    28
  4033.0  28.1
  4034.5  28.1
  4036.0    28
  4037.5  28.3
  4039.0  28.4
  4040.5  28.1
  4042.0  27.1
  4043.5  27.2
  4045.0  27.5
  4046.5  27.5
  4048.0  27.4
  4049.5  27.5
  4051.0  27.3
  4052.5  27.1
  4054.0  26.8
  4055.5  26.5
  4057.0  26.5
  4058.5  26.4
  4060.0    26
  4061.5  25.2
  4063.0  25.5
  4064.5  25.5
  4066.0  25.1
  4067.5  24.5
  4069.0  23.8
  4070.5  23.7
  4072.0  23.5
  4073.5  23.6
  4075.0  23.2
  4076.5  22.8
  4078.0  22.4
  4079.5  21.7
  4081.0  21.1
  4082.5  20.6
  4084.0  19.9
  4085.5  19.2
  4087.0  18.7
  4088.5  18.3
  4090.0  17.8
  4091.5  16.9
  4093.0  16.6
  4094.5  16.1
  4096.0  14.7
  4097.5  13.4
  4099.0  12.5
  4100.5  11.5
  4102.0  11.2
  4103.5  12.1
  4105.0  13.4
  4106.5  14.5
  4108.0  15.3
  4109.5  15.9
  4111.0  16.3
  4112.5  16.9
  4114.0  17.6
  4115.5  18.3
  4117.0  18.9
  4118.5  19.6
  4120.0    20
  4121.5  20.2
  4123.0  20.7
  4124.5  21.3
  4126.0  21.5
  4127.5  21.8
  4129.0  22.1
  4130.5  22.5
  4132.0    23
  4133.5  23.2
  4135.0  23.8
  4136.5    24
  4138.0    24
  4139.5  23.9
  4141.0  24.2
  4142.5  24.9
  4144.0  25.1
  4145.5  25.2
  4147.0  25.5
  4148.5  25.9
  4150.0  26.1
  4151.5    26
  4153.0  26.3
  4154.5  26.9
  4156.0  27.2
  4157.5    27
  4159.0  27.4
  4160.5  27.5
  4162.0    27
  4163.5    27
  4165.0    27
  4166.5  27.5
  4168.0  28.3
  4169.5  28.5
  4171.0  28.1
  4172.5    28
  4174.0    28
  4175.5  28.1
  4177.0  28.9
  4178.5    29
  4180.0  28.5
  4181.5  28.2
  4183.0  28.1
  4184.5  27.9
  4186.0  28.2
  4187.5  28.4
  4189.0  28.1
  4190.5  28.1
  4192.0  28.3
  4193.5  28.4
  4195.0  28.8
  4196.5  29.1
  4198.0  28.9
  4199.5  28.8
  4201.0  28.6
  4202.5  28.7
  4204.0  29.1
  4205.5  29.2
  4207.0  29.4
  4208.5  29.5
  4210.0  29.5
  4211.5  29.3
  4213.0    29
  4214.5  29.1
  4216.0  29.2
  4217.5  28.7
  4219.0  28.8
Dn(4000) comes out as 1.1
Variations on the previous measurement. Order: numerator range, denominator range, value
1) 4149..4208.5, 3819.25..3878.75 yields 1.44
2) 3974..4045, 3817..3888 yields 1.21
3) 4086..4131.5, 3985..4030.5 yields 0.70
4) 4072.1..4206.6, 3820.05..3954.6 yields 1.14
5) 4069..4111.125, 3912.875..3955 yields 0.78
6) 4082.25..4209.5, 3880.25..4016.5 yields 1.16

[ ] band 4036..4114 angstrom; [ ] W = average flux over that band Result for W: 21.6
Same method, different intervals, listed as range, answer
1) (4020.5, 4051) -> 27.9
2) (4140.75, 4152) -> 25.4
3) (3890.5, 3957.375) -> 23.7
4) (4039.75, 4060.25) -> 27.1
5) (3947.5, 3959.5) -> 21.6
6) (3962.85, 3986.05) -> 17.4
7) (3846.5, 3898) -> 22.1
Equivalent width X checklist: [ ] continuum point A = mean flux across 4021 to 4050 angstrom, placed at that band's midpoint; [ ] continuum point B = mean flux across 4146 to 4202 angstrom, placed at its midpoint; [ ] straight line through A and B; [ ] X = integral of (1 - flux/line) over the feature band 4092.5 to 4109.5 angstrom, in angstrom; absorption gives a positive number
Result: 8.6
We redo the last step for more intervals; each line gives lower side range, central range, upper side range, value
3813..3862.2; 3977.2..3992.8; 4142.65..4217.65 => 2.5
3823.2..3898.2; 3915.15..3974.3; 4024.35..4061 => 5.4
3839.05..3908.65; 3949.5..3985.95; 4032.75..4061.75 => 9.4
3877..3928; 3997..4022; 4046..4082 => -2.5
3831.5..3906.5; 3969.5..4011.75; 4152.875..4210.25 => 4.0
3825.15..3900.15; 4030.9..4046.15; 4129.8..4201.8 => -1.9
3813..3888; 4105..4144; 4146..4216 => 9.5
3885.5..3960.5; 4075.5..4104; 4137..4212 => 9.5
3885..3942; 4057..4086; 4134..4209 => 2.6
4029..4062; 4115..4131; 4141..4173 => 3.7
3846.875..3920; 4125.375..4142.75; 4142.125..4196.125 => 2.4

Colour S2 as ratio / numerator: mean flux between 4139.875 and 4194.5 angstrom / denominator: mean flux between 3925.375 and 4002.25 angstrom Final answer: 1.3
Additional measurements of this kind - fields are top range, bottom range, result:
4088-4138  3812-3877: 0.78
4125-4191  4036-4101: 1.14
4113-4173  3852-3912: 1.09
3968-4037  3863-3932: 1.05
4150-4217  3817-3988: 1.27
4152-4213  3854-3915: 1.27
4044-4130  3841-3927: 0.90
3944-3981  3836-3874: 0.81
